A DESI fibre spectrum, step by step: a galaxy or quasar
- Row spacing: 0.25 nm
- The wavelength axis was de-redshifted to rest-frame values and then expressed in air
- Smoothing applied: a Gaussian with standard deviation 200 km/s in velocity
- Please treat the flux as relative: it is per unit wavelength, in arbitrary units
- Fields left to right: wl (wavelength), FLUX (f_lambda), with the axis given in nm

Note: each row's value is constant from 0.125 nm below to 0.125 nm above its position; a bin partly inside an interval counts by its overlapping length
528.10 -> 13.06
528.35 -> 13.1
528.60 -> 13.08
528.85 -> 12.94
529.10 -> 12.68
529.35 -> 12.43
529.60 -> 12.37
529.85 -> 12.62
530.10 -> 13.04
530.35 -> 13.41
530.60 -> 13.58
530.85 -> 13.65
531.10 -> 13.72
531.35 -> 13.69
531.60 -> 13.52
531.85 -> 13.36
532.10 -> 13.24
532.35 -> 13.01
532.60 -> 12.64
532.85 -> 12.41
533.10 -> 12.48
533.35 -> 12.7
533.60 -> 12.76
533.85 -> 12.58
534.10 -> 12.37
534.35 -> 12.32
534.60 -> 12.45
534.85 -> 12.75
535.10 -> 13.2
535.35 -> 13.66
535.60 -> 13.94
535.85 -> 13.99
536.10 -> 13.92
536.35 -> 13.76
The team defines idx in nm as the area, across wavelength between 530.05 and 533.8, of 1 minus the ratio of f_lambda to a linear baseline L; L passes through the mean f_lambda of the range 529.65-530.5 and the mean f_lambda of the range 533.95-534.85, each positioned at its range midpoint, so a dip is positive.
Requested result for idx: -0.114 nm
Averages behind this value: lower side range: 13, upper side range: 12.4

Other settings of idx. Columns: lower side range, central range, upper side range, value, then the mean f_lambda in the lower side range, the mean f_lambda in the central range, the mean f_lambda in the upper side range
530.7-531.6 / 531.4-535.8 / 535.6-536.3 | 0.27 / 13.7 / 12.9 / 13.9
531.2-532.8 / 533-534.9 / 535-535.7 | 0.13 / 13.2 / 12.5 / 13.6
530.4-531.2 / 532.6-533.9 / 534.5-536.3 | 0.09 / 13.6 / 12.6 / 13.4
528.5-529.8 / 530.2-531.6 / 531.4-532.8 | -0.07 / 12.7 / 13.6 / 13.1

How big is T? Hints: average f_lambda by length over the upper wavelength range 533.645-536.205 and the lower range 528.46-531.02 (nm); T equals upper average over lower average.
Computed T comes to 1.0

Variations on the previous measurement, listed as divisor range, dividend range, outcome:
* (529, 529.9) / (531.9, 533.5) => 1.02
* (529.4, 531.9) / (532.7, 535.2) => 0.95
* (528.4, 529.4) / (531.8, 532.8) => 1.01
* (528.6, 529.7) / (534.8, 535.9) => 1.07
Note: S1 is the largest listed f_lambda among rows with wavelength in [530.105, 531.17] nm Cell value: 13.72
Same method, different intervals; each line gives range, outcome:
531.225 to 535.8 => 13.94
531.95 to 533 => 13.24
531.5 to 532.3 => 13.52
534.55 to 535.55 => 13.66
